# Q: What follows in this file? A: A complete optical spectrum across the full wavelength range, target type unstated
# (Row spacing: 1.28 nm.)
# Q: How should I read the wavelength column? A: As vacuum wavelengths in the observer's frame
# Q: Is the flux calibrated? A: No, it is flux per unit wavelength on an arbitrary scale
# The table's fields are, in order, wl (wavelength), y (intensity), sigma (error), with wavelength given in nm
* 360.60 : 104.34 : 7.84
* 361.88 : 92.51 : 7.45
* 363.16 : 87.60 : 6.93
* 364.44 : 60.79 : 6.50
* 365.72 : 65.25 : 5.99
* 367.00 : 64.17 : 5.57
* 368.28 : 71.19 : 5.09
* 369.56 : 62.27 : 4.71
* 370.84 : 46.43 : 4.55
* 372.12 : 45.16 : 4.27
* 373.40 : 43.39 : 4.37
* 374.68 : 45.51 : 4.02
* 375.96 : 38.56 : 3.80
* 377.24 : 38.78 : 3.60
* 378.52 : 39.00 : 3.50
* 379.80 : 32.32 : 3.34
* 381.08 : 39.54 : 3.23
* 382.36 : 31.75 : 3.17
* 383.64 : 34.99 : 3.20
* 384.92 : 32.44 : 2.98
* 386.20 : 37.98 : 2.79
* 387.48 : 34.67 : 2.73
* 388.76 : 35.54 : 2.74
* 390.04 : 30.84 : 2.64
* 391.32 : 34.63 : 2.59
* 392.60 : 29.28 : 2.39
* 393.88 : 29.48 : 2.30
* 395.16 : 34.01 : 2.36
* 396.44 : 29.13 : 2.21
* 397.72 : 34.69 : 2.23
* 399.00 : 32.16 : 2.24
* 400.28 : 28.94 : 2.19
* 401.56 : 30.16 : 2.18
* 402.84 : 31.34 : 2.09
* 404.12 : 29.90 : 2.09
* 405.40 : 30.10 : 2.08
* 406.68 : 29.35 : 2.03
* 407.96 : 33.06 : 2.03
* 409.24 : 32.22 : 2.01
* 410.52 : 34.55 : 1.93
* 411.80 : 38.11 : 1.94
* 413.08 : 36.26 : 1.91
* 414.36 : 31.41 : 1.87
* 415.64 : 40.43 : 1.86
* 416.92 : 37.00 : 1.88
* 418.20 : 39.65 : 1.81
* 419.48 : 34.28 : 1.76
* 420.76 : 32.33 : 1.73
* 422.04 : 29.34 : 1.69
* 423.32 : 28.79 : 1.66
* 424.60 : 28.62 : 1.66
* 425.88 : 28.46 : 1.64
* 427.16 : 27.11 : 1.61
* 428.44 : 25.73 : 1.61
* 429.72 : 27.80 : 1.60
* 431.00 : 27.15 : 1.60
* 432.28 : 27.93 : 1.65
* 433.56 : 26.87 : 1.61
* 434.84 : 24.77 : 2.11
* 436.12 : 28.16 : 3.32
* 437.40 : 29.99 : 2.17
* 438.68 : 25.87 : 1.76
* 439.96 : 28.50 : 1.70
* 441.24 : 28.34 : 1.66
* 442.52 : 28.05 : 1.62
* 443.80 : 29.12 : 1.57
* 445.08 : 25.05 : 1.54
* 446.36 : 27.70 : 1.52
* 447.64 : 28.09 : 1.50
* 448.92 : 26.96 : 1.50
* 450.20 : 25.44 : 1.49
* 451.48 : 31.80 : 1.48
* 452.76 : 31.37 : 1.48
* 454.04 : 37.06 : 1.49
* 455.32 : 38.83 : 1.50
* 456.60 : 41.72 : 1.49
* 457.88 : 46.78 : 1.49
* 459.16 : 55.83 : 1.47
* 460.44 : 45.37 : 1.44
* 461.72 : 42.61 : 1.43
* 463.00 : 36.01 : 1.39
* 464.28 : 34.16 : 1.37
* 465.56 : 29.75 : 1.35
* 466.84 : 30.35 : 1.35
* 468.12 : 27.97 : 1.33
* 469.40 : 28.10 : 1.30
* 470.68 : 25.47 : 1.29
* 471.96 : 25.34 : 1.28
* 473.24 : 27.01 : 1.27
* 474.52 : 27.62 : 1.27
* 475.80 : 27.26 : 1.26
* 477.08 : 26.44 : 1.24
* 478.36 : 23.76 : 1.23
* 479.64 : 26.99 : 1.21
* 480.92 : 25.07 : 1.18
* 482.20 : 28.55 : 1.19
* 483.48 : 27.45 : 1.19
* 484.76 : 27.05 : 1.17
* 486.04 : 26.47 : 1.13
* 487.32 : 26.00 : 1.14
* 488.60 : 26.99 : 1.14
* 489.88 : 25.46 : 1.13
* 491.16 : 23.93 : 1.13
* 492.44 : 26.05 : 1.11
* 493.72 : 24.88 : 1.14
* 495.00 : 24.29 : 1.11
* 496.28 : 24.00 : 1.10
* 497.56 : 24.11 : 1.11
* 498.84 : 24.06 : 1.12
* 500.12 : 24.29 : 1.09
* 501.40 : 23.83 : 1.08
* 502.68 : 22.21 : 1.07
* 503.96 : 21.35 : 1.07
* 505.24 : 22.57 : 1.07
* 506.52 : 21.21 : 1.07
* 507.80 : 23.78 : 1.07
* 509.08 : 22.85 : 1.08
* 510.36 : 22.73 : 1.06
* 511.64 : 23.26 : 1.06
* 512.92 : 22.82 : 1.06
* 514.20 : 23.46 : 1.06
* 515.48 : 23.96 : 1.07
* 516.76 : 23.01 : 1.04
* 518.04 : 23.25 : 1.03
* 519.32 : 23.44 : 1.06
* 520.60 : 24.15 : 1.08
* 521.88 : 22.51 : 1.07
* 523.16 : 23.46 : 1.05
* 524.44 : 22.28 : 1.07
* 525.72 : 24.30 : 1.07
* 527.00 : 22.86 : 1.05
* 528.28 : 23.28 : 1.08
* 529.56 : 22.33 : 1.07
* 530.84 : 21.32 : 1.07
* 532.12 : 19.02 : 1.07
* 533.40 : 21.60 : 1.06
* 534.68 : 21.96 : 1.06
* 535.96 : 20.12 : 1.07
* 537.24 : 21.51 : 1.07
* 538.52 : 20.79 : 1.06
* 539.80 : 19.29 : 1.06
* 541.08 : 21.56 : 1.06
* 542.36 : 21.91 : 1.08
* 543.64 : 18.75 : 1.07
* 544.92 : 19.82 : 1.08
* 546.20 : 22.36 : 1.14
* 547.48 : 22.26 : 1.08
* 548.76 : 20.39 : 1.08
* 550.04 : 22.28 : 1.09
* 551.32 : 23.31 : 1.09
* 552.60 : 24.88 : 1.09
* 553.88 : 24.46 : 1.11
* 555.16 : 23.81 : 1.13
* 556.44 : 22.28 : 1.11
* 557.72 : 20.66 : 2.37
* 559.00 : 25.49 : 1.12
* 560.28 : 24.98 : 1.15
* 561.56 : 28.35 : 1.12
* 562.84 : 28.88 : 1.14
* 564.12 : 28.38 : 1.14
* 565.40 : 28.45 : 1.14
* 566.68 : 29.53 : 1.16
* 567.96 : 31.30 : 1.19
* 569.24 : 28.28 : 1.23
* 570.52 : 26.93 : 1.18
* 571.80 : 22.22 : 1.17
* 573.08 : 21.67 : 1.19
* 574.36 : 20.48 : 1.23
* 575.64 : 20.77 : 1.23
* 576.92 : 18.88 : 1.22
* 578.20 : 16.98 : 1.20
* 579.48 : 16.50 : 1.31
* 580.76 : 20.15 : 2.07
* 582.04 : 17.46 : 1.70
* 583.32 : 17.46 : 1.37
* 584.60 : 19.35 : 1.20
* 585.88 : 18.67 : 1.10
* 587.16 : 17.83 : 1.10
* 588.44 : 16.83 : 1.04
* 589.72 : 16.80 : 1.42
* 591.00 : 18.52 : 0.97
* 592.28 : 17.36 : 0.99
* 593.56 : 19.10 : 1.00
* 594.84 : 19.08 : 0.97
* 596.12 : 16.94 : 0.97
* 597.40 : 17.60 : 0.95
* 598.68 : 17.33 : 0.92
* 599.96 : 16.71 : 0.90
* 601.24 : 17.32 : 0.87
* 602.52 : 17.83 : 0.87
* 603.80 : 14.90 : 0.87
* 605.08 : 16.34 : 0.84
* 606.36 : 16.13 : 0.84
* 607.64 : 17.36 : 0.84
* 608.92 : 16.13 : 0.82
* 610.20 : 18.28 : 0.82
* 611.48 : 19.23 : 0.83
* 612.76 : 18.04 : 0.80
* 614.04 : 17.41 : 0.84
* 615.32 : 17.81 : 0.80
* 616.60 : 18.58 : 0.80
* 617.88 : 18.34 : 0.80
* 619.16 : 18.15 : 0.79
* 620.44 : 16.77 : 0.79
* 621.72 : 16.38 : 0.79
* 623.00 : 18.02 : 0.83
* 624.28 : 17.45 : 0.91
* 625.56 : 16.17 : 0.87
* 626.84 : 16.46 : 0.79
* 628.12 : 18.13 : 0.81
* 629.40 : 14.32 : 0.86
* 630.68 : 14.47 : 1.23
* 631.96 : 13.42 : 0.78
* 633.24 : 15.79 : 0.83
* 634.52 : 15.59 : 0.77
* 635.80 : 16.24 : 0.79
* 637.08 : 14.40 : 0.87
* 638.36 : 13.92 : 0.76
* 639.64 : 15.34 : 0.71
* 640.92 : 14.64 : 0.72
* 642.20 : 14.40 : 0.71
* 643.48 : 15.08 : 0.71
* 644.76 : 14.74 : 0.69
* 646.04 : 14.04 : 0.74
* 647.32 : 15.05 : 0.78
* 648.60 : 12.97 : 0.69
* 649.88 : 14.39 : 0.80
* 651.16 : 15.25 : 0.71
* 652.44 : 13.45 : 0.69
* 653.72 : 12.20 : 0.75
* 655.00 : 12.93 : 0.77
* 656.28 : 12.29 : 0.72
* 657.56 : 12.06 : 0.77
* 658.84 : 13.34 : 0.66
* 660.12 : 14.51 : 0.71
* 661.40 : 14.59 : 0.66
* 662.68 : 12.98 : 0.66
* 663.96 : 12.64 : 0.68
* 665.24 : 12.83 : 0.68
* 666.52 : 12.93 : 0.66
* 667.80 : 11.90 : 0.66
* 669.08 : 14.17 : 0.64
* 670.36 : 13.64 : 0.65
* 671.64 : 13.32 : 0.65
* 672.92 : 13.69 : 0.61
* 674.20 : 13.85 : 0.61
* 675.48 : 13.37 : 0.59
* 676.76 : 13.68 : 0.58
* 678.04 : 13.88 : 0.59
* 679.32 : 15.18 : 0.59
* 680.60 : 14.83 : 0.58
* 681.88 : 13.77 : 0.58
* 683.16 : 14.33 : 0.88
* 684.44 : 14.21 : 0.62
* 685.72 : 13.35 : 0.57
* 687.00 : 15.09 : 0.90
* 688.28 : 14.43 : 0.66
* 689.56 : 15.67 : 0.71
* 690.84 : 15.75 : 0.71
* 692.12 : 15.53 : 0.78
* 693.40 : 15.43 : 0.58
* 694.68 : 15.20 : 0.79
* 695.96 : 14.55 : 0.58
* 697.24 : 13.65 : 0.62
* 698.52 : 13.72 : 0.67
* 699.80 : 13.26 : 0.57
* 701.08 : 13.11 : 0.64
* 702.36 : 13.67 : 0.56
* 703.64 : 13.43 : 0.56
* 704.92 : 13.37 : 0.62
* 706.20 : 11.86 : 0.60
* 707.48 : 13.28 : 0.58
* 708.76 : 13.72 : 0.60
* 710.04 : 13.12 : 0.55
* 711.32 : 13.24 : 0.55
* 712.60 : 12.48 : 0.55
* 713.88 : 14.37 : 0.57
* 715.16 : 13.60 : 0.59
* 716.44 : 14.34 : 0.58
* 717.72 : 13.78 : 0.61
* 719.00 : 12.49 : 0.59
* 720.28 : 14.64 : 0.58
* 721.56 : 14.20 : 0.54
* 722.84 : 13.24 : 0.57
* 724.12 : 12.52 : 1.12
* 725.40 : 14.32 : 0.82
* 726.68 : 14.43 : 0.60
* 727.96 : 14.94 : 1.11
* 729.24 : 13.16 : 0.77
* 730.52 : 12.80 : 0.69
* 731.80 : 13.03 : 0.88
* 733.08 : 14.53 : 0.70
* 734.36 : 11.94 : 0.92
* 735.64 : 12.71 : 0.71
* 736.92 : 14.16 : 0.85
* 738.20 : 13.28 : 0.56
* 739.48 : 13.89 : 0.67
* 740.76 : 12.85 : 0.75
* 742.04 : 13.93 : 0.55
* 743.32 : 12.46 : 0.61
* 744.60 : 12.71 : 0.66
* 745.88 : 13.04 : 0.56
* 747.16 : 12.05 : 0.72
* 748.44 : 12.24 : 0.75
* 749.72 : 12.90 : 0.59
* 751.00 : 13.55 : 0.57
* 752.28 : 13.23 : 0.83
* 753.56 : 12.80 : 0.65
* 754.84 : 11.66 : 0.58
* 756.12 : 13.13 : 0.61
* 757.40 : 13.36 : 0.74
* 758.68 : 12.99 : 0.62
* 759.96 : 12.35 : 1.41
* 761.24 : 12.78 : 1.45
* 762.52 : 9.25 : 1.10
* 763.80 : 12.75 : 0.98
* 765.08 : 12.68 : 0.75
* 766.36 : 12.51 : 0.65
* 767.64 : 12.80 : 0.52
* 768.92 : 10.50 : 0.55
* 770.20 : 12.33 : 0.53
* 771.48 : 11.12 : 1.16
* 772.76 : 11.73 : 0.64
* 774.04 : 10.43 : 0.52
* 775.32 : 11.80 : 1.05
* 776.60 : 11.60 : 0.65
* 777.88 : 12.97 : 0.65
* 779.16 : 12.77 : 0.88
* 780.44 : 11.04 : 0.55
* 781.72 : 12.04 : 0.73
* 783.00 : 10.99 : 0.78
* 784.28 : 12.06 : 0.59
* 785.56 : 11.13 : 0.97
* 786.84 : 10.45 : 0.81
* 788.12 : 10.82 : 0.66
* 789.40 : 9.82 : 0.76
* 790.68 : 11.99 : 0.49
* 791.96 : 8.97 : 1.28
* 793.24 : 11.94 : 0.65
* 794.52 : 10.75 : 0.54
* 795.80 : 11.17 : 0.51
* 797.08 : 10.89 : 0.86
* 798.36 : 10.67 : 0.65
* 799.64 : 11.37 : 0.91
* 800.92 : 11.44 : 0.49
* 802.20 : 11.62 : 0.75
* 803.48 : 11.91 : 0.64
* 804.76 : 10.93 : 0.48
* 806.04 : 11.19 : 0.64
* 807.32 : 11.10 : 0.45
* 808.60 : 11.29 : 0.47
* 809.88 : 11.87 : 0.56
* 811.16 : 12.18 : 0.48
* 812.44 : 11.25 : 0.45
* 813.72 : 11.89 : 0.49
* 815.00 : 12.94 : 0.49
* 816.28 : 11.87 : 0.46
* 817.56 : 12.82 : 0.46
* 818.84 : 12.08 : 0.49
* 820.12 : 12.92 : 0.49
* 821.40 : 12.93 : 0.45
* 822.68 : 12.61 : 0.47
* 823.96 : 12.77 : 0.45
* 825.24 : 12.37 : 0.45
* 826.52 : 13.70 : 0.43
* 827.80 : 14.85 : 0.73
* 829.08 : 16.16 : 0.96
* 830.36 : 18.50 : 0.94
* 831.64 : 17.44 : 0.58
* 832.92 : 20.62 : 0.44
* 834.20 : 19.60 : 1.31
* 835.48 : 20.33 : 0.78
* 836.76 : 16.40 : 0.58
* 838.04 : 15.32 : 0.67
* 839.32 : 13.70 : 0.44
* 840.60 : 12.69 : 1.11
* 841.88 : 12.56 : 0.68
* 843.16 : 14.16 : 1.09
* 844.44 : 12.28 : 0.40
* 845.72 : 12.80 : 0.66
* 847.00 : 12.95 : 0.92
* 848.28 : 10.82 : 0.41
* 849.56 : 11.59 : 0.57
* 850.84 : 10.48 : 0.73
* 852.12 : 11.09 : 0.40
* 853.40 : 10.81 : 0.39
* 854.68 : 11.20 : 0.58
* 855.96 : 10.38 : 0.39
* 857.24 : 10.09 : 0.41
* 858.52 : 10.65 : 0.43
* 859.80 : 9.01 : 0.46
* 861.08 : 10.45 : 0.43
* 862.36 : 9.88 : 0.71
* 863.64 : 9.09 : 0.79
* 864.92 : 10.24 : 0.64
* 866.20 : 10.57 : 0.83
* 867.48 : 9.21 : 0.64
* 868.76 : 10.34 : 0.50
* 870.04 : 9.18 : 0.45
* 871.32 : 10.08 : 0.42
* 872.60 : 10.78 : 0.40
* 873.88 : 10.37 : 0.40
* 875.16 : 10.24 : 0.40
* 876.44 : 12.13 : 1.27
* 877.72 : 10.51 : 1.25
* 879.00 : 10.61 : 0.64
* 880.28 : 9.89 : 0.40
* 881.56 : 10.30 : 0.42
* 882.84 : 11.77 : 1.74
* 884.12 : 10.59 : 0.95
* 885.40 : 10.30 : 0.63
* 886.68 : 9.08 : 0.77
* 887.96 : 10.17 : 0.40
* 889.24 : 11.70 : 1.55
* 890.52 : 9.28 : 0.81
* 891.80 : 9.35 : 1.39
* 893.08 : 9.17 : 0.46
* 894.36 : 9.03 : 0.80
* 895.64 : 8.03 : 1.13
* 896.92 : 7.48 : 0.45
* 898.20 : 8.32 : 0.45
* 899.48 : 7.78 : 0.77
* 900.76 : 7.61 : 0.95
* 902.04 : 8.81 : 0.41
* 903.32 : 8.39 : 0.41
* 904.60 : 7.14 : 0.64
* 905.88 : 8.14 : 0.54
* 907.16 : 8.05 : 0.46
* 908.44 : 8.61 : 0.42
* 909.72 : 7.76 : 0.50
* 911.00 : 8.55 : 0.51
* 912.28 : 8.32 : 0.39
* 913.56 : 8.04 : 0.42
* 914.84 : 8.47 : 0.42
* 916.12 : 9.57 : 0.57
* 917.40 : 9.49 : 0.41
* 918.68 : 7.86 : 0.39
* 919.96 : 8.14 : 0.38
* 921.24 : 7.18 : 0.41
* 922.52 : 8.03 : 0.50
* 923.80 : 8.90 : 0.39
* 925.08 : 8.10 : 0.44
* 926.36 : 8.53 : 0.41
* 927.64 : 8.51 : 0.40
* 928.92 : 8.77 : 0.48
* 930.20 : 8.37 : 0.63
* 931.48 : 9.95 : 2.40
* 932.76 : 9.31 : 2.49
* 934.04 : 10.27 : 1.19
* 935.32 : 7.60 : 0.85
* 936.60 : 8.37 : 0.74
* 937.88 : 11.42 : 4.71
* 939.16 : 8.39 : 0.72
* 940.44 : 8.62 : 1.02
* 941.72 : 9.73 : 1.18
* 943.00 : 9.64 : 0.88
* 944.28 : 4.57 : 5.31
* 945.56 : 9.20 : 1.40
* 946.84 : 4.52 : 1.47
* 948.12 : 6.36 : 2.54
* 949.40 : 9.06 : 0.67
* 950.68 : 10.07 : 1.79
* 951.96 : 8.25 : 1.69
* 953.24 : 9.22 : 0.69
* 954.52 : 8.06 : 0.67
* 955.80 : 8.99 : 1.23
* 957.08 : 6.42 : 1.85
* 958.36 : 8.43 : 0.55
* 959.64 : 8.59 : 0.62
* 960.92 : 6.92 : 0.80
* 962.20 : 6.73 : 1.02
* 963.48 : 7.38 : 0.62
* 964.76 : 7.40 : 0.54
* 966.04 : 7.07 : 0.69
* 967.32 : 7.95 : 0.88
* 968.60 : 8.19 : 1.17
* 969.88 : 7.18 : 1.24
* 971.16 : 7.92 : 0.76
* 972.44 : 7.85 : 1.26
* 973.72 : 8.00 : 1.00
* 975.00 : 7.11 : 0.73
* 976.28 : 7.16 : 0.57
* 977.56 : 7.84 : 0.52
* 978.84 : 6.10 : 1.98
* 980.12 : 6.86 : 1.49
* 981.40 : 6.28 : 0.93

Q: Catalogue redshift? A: 1.97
